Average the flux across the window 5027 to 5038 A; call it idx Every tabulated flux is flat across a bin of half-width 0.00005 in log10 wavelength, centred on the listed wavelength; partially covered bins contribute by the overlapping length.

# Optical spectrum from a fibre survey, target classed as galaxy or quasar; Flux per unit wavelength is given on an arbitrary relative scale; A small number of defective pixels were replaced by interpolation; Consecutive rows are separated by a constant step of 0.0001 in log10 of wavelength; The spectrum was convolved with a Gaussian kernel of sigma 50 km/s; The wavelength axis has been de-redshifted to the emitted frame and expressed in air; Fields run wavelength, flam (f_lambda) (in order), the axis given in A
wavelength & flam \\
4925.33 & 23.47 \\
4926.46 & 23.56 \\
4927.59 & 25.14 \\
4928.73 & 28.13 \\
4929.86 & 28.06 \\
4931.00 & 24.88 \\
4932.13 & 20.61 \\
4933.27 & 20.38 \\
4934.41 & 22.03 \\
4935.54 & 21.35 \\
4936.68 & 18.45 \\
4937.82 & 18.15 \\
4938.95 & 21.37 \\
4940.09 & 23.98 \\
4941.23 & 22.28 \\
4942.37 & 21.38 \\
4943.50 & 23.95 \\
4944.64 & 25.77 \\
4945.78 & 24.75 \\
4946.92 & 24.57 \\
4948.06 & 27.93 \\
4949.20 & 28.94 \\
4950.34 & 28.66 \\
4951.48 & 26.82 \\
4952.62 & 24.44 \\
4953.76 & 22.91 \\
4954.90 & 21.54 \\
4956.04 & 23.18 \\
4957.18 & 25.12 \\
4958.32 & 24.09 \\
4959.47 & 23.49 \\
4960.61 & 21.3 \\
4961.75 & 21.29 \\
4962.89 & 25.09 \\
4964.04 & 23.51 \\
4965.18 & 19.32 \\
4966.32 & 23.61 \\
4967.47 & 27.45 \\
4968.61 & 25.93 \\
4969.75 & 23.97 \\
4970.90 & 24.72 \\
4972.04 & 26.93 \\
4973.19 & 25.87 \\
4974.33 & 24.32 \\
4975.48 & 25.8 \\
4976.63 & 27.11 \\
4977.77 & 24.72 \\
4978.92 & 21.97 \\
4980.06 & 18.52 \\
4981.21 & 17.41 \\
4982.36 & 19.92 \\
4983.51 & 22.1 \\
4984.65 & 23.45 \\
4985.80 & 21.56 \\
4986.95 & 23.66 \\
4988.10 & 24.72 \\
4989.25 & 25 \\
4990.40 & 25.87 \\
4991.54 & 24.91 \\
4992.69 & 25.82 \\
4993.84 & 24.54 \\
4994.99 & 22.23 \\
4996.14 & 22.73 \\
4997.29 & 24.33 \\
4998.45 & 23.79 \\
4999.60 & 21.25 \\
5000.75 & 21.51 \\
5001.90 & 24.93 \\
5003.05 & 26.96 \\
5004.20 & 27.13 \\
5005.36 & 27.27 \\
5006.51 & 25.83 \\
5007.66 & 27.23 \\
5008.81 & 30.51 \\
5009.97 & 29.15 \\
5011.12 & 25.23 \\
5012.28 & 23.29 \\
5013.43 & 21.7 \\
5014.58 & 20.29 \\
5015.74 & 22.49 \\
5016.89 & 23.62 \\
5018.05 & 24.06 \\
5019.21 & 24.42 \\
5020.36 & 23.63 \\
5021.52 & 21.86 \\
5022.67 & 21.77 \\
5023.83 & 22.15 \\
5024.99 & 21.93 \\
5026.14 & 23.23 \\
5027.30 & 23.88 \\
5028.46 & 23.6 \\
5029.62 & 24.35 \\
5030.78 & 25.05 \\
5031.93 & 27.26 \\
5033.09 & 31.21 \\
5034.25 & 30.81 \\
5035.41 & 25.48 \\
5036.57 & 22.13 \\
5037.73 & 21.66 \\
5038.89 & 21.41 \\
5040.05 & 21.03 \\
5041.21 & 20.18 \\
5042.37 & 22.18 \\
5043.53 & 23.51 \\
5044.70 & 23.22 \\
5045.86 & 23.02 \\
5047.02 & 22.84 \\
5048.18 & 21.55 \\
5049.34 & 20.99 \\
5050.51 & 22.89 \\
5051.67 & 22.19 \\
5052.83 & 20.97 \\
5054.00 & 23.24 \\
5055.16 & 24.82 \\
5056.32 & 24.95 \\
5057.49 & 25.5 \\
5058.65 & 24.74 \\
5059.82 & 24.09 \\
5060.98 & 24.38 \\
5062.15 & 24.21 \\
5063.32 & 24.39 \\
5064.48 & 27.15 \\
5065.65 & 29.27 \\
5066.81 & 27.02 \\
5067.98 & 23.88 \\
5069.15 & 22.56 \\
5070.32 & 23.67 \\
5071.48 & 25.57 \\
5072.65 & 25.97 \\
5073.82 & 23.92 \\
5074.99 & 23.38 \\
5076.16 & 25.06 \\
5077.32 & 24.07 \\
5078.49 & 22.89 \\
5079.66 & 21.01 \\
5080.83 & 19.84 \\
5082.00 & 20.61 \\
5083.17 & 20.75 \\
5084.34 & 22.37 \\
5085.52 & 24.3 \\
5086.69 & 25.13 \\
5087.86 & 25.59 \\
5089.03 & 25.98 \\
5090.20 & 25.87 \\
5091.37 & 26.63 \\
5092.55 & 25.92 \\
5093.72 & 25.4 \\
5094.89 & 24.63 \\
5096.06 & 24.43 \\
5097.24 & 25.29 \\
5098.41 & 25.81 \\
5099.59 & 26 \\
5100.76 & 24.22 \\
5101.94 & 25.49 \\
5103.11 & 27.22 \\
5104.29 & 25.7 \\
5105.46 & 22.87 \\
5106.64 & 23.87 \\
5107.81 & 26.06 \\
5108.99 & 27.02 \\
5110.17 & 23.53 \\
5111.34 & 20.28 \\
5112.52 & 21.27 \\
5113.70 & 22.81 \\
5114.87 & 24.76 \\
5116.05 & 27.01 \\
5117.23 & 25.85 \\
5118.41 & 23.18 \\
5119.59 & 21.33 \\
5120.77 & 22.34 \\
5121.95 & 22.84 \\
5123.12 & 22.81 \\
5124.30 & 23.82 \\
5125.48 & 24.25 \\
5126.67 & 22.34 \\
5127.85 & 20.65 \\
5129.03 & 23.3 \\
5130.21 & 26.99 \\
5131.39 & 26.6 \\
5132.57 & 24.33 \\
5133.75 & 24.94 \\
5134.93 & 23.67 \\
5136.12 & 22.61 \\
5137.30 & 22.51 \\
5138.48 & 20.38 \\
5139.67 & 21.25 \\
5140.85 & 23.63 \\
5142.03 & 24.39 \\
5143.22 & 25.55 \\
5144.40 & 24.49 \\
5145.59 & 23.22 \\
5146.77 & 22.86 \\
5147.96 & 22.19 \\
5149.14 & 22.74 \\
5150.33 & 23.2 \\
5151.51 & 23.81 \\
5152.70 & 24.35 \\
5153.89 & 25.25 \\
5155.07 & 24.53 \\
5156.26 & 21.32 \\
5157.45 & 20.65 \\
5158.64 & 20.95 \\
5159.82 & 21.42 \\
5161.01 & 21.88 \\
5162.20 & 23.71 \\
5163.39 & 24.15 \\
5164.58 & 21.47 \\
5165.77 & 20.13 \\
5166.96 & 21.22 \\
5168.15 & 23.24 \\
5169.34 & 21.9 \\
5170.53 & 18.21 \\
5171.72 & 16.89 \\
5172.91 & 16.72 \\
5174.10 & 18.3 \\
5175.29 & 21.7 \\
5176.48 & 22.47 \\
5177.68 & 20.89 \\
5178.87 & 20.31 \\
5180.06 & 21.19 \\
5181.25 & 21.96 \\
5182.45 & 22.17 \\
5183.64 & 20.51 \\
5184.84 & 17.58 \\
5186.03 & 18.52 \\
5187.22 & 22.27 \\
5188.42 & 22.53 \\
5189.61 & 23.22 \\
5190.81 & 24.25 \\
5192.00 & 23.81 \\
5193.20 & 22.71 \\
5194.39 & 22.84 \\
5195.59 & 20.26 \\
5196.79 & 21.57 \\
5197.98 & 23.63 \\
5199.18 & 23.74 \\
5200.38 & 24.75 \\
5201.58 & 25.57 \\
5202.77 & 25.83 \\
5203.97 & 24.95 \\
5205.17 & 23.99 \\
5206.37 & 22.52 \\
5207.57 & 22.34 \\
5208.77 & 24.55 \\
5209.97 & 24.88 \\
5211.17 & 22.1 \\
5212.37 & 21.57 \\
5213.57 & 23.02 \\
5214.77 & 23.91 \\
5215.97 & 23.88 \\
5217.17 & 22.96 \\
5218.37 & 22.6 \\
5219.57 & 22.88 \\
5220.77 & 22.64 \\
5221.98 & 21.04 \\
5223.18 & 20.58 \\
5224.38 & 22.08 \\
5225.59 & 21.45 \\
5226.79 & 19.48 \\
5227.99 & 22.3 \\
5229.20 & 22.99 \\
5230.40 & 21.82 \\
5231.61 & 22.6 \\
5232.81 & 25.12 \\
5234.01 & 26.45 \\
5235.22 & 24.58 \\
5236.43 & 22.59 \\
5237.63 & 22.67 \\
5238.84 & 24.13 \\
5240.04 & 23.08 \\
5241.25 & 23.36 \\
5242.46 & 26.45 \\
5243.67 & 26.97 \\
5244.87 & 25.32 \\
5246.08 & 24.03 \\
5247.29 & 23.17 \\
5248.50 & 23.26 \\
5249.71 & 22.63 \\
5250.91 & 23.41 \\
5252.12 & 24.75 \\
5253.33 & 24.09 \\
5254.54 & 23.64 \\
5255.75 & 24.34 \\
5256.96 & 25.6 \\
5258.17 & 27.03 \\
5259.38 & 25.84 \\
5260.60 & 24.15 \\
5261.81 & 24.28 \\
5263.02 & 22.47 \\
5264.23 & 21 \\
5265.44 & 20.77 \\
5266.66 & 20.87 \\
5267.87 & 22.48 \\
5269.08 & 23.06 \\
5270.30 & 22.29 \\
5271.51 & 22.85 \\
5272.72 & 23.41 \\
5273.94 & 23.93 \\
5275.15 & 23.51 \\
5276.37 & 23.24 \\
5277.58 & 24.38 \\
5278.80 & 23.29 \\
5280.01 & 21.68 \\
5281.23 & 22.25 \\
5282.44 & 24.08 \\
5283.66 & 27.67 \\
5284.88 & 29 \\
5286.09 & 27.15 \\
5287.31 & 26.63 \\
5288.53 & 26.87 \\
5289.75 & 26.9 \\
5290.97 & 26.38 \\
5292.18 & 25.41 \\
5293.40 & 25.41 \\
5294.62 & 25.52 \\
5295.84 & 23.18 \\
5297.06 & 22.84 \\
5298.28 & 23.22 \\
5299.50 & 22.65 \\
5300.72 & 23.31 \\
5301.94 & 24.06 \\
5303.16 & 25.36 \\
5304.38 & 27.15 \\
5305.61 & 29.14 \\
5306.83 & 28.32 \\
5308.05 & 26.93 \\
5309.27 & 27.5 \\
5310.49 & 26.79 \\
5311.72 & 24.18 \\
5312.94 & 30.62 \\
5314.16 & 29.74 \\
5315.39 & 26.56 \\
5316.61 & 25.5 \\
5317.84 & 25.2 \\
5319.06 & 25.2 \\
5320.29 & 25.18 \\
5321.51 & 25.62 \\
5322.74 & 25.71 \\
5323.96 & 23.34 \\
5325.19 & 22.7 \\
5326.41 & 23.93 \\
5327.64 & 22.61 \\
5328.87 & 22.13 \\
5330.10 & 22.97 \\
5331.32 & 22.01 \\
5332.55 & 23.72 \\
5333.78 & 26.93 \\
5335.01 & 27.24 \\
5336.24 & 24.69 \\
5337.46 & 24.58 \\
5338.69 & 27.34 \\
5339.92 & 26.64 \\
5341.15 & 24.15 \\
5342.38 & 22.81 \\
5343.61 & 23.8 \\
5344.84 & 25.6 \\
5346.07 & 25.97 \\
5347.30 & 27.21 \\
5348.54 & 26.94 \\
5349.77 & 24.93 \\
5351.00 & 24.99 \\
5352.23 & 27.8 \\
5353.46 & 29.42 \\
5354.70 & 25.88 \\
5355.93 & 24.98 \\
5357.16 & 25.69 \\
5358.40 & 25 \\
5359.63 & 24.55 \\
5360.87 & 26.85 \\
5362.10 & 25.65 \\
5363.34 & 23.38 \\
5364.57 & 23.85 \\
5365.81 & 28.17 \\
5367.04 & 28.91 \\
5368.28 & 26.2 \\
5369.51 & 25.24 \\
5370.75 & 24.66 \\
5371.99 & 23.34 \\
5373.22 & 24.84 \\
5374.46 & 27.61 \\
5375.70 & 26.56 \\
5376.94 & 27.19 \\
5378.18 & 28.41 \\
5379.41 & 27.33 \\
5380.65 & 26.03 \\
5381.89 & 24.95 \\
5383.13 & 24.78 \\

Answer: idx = 25.7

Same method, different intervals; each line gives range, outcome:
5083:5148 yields 24.1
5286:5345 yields 25.3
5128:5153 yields 23.6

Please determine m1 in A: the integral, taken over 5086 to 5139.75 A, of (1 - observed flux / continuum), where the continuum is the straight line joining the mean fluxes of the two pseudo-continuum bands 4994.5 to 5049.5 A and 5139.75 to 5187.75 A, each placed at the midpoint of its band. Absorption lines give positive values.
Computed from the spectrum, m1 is -3.99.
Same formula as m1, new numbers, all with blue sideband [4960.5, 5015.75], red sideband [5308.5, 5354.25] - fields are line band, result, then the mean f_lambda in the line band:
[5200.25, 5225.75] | 1.8 A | 23.2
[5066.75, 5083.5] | 0.8 A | 23.3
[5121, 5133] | 0.4 A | 23.8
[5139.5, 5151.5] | 0.6 A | 23.5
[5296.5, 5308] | 0.1 A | 25.2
